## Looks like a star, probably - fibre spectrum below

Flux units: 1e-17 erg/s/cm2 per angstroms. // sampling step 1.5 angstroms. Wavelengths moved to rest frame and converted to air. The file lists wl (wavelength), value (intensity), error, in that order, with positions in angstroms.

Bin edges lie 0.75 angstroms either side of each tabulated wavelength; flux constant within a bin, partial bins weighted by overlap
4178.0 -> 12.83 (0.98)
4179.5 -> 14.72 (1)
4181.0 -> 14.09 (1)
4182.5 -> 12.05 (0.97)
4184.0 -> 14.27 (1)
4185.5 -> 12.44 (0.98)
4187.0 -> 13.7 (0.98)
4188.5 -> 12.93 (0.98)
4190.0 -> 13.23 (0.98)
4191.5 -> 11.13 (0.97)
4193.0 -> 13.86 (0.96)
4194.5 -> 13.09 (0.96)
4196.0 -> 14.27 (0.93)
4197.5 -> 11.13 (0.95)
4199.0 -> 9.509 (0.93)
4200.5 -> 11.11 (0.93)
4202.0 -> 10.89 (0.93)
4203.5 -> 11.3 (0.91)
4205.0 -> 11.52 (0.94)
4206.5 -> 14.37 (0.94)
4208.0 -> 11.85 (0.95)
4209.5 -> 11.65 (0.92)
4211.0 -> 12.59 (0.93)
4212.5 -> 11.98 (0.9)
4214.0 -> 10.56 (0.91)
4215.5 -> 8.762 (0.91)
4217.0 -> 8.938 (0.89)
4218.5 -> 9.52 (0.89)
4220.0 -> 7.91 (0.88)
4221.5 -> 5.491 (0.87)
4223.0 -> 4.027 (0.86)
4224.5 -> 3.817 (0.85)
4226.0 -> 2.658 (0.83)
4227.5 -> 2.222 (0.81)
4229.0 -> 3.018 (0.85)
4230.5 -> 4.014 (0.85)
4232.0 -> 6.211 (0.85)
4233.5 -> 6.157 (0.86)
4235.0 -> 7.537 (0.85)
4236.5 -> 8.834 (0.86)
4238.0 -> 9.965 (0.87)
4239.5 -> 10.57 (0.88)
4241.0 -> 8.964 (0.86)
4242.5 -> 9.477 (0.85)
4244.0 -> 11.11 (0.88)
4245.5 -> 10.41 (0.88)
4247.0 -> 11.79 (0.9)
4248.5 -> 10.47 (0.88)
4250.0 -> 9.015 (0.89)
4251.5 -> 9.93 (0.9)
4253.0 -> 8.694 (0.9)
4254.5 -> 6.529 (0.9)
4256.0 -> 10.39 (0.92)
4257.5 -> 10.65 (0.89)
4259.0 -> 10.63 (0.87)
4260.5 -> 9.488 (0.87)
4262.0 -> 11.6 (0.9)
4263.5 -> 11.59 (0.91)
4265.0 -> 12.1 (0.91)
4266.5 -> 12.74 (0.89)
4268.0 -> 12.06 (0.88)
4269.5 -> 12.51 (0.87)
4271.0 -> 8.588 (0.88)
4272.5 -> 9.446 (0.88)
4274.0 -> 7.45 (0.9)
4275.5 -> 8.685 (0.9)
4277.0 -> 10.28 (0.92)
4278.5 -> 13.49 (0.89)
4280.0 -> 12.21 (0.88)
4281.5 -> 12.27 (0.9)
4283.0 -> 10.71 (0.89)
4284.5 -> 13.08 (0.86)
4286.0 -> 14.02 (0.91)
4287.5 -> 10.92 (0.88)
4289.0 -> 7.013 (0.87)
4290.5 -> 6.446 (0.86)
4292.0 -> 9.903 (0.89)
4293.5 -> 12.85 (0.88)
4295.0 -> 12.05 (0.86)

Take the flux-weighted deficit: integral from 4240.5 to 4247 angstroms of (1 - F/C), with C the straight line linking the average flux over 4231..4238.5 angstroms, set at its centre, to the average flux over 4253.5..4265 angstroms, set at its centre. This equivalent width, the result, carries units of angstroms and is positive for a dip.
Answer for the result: -1.3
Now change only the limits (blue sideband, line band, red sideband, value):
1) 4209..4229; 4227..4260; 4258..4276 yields 2.3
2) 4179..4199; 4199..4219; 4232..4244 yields 0.3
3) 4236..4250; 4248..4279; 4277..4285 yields 2.6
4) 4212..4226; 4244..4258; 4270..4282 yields -1.2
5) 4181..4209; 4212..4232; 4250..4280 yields 9.2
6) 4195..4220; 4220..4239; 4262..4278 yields 9.5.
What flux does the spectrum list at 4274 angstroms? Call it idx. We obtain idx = 7.45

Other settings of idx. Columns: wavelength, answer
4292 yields 9.903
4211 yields 12.59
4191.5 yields 11.13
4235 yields 7.537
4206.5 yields 14.37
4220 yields 7.91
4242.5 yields 9.477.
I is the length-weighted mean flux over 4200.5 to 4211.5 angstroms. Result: 11.9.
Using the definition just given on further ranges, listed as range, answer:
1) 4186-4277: 9.76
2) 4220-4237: 4.98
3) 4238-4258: 9.84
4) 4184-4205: 12.2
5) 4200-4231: 8.5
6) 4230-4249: 8.93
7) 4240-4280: 10.3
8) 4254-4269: 10.9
